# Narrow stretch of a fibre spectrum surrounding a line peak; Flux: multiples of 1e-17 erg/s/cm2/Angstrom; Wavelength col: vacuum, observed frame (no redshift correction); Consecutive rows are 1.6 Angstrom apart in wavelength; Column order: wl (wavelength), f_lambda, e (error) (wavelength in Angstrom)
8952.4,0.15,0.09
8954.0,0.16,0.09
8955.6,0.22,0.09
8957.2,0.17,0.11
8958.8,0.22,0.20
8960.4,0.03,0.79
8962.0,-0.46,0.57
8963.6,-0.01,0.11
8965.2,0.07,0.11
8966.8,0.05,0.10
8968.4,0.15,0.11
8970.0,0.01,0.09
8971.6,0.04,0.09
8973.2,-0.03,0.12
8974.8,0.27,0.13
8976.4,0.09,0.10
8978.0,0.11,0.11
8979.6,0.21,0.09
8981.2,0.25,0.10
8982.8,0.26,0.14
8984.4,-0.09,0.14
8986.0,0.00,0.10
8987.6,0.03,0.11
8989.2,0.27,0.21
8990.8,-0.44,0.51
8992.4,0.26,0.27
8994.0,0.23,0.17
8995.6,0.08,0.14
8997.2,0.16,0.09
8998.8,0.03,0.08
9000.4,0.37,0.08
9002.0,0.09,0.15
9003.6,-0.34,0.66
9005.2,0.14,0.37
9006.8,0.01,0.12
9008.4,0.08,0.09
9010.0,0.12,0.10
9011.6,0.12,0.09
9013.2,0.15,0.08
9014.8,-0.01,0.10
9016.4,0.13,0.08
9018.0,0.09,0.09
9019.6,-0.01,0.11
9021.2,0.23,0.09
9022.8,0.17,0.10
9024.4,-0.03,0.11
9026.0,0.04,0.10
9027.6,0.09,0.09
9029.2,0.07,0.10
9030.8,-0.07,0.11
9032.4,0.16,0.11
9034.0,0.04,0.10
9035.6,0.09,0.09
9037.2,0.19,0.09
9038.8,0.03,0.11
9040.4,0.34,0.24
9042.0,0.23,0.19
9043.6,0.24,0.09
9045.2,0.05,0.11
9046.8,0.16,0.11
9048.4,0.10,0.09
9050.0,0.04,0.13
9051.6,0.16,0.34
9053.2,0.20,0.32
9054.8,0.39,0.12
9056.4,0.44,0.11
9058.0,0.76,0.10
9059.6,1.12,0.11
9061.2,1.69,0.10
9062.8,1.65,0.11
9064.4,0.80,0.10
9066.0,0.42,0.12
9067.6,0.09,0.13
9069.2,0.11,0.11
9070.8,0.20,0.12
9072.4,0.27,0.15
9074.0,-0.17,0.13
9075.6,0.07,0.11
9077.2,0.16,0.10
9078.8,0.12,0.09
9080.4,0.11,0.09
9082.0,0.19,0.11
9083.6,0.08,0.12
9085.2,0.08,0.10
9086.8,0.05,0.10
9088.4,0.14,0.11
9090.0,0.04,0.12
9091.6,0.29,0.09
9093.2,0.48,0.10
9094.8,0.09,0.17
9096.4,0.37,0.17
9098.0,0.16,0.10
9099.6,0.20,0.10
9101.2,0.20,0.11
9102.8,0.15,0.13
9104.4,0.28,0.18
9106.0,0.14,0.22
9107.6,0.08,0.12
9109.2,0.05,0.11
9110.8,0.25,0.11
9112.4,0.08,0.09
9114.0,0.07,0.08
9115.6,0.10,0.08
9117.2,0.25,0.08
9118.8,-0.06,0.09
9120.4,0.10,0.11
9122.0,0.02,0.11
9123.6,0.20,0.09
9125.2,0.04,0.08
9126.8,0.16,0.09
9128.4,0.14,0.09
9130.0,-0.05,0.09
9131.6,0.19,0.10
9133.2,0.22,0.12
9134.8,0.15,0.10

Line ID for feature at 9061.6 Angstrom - Hbeta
